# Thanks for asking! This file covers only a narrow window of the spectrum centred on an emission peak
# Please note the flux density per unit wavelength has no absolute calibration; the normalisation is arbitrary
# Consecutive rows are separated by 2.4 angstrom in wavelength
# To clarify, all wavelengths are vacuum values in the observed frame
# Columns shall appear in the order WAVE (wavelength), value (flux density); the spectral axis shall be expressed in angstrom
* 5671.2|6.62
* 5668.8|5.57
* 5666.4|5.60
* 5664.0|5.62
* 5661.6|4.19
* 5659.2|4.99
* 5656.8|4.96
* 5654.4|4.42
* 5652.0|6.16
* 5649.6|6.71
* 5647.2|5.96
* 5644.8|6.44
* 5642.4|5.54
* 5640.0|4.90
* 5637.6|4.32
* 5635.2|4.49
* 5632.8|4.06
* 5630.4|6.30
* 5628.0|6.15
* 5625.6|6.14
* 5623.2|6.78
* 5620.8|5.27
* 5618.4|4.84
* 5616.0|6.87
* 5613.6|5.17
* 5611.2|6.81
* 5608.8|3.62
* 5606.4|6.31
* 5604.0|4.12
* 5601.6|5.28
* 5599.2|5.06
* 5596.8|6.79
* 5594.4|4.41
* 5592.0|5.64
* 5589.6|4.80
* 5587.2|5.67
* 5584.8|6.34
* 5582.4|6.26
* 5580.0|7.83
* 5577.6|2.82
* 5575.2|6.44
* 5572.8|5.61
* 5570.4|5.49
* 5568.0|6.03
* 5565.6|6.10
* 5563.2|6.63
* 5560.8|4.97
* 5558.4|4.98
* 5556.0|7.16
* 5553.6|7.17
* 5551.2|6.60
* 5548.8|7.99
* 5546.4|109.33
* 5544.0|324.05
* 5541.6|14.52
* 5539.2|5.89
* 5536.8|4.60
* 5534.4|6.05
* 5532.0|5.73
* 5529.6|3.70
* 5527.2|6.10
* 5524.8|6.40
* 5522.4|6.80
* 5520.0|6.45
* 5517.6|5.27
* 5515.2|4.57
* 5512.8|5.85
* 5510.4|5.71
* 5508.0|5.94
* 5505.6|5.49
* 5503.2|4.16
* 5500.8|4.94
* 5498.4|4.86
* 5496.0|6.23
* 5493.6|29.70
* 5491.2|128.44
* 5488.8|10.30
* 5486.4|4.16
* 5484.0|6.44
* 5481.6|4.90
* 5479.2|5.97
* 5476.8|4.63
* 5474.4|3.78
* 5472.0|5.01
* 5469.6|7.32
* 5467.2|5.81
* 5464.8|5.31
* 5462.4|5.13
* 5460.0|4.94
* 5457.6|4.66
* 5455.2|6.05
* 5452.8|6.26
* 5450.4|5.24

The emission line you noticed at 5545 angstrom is [O III]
